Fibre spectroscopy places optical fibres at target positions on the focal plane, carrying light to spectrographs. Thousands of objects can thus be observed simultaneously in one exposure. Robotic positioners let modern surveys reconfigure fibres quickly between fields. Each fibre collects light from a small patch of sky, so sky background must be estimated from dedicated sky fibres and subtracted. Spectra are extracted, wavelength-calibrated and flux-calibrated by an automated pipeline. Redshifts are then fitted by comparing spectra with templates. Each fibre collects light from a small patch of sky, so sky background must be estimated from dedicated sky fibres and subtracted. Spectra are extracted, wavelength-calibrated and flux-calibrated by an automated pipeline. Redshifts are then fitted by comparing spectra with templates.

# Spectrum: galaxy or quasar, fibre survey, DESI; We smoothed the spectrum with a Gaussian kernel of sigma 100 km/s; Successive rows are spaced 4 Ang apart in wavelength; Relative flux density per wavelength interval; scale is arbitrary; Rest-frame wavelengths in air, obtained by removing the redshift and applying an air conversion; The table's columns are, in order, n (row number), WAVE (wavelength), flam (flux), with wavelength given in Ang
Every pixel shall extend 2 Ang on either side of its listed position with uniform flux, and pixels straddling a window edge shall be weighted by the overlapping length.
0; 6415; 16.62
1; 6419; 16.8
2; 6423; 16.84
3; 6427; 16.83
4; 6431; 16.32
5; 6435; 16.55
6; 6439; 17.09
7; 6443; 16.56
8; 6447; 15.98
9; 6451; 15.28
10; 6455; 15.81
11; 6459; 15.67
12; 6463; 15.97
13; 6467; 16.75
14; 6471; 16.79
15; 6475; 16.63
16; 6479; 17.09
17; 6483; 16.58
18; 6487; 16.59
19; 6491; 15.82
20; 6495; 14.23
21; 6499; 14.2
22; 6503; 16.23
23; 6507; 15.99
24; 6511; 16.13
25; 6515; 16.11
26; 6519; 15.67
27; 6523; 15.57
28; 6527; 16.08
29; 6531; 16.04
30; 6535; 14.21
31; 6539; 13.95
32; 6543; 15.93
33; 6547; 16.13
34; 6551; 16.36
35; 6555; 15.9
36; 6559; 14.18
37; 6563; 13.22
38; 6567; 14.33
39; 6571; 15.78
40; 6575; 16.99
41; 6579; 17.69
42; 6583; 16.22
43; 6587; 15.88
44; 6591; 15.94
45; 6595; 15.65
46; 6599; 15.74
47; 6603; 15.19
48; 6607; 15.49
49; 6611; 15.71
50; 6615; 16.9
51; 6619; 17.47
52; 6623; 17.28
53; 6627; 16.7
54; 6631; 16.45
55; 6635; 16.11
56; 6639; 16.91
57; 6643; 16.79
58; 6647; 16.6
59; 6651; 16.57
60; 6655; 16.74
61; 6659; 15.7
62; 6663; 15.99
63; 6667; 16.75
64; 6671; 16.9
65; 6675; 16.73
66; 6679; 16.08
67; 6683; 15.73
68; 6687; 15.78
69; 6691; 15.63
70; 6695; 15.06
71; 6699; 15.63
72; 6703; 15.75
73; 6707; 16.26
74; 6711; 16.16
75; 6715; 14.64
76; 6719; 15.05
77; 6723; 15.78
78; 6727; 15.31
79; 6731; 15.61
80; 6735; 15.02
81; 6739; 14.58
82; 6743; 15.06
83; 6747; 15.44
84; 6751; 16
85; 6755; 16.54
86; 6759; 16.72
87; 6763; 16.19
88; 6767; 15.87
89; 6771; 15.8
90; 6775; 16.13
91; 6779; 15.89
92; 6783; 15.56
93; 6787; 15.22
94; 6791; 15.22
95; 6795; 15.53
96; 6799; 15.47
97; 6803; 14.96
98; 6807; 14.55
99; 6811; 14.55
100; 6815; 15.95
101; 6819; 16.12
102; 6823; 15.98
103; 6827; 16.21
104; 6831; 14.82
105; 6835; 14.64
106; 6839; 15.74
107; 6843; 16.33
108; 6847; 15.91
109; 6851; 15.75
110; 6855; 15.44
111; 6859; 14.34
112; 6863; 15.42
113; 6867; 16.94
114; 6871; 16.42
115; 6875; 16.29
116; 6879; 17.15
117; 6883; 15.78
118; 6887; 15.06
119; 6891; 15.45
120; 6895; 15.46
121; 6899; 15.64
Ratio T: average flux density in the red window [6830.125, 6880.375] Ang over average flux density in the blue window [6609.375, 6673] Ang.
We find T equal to 0.95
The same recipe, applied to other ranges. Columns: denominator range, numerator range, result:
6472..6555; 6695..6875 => 0.99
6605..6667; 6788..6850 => 0.94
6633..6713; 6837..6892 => 0.98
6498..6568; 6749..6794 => 1.03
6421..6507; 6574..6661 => 1.01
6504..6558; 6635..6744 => 1.01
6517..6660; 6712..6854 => 0.98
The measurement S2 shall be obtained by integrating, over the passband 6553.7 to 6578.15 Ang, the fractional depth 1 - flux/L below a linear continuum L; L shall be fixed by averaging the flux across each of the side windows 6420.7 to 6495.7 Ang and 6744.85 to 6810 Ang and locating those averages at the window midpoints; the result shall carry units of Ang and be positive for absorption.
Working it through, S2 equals 1.4 Ang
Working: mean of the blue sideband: 16.3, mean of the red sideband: 15.7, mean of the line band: 15.2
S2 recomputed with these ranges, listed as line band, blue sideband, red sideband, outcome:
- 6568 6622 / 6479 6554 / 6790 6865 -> -1.9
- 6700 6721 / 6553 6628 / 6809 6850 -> 0.3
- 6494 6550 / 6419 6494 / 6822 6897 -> 2.7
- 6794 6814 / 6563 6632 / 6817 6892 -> 1.0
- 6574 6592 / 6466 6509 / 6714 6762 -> -0.8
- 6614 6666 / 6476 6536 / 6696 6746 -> -3.6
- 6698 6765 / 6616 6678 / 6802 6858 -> 2.0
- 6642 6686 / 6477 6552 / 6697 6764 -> -2.1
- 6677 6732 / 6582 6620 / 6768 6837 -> 0.4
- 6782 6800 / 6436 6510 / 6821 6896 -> 0.5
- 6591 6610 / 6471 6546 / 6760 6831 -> 0.2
